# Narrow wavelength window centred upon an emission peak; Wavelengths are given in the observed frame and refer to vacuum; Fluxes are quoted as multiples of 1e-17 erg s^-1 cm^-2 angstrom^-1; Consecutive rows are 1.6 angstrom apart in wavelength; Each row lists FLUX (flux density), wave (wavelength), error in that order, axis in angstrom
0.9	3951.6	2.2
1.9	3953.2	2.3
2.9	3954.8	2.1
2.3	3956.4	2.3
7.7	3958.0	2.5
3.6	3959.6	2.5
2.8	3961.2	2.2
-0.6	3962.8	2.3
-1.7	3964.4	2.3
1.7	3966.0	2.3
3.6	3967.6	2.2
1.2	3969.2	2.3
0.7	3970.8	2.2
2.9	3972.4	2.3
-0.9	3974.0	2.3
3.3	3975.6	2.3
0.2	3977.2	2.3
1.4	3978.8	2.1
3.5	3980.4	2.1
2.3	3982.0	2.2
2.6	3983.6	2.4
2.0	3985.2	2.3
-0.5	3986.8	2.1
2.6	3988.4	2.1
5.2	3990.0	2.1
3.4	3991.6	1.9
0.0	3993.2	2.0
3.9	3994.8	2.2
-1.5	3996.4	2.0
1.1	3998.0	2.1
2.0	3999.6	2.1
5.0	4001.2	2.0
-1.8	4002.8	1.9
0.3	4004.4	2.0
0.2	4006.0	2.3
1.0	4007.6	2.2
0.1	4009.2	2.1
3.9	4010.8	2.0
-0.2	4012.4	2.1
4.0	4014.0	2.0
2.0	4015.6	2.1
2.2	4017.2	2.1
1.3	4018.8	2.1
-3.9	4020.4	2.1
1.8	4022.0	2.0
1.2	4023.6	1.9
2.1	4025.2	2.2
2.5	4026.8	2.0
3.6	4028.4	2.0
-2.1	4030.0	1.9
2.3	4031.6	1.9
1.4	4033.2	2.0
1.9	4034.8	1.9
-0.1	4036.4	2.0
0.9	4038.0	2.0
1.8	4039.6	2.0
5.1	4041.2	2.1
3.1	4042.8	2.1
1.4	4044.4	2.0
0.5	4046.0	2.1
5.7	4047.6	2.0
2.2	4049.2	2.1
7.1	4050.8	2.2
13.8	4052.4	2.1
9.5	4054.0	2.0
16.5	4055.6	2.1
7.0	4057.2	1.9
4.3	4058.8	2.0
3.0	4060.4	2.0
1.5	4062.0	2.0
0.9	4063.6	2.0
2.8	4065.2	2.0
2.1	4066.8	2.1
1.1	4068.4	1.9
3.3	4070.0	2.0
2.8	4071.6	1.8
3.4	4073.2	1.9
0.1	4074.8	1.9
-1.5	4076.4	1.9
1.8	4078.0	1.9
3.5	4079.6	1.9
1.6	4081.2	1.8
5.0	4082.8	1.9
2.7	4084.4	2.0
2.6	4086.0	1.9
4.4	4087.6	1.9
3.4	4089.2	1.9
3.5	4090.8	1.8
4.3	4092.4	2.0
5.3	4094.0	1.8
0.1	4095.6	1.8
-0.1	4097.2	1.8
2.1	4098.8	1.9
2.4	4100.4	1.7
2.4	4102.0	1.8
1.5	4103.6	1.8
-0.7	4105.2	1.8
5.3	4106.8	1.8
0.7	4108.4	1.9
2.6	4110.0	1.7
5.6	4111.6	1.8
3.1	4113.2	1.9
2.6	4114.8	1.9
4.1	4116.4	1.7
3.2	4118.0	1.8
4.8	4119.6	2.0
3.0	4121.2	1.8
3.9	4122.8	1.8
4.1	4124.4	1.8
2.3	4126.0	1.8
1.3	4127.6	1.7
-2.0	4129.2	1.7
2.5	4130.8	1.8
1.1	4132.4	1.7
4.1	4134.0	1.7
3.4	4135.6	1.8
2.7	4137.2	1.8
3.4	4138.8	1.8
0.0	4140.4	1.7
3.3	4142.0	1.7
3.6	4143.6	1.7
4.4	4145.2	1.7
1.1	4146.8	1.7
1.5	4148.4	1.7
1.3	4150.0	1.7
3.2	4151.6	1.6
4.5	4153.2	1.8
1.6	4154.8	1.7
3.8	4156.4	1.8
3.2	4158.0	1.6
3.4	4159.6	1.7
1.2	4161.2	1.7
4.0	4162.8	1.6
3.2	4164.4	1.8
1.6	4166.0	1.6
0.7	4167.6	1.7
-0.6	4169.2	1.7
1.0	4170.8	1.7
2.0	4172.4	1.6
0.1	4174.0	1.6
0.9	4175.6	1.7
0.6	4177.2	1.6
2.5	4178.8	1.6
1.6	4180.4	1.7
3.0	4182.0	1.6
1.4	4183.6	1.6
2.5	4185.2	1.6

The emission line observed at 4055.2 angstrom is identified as [O II]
